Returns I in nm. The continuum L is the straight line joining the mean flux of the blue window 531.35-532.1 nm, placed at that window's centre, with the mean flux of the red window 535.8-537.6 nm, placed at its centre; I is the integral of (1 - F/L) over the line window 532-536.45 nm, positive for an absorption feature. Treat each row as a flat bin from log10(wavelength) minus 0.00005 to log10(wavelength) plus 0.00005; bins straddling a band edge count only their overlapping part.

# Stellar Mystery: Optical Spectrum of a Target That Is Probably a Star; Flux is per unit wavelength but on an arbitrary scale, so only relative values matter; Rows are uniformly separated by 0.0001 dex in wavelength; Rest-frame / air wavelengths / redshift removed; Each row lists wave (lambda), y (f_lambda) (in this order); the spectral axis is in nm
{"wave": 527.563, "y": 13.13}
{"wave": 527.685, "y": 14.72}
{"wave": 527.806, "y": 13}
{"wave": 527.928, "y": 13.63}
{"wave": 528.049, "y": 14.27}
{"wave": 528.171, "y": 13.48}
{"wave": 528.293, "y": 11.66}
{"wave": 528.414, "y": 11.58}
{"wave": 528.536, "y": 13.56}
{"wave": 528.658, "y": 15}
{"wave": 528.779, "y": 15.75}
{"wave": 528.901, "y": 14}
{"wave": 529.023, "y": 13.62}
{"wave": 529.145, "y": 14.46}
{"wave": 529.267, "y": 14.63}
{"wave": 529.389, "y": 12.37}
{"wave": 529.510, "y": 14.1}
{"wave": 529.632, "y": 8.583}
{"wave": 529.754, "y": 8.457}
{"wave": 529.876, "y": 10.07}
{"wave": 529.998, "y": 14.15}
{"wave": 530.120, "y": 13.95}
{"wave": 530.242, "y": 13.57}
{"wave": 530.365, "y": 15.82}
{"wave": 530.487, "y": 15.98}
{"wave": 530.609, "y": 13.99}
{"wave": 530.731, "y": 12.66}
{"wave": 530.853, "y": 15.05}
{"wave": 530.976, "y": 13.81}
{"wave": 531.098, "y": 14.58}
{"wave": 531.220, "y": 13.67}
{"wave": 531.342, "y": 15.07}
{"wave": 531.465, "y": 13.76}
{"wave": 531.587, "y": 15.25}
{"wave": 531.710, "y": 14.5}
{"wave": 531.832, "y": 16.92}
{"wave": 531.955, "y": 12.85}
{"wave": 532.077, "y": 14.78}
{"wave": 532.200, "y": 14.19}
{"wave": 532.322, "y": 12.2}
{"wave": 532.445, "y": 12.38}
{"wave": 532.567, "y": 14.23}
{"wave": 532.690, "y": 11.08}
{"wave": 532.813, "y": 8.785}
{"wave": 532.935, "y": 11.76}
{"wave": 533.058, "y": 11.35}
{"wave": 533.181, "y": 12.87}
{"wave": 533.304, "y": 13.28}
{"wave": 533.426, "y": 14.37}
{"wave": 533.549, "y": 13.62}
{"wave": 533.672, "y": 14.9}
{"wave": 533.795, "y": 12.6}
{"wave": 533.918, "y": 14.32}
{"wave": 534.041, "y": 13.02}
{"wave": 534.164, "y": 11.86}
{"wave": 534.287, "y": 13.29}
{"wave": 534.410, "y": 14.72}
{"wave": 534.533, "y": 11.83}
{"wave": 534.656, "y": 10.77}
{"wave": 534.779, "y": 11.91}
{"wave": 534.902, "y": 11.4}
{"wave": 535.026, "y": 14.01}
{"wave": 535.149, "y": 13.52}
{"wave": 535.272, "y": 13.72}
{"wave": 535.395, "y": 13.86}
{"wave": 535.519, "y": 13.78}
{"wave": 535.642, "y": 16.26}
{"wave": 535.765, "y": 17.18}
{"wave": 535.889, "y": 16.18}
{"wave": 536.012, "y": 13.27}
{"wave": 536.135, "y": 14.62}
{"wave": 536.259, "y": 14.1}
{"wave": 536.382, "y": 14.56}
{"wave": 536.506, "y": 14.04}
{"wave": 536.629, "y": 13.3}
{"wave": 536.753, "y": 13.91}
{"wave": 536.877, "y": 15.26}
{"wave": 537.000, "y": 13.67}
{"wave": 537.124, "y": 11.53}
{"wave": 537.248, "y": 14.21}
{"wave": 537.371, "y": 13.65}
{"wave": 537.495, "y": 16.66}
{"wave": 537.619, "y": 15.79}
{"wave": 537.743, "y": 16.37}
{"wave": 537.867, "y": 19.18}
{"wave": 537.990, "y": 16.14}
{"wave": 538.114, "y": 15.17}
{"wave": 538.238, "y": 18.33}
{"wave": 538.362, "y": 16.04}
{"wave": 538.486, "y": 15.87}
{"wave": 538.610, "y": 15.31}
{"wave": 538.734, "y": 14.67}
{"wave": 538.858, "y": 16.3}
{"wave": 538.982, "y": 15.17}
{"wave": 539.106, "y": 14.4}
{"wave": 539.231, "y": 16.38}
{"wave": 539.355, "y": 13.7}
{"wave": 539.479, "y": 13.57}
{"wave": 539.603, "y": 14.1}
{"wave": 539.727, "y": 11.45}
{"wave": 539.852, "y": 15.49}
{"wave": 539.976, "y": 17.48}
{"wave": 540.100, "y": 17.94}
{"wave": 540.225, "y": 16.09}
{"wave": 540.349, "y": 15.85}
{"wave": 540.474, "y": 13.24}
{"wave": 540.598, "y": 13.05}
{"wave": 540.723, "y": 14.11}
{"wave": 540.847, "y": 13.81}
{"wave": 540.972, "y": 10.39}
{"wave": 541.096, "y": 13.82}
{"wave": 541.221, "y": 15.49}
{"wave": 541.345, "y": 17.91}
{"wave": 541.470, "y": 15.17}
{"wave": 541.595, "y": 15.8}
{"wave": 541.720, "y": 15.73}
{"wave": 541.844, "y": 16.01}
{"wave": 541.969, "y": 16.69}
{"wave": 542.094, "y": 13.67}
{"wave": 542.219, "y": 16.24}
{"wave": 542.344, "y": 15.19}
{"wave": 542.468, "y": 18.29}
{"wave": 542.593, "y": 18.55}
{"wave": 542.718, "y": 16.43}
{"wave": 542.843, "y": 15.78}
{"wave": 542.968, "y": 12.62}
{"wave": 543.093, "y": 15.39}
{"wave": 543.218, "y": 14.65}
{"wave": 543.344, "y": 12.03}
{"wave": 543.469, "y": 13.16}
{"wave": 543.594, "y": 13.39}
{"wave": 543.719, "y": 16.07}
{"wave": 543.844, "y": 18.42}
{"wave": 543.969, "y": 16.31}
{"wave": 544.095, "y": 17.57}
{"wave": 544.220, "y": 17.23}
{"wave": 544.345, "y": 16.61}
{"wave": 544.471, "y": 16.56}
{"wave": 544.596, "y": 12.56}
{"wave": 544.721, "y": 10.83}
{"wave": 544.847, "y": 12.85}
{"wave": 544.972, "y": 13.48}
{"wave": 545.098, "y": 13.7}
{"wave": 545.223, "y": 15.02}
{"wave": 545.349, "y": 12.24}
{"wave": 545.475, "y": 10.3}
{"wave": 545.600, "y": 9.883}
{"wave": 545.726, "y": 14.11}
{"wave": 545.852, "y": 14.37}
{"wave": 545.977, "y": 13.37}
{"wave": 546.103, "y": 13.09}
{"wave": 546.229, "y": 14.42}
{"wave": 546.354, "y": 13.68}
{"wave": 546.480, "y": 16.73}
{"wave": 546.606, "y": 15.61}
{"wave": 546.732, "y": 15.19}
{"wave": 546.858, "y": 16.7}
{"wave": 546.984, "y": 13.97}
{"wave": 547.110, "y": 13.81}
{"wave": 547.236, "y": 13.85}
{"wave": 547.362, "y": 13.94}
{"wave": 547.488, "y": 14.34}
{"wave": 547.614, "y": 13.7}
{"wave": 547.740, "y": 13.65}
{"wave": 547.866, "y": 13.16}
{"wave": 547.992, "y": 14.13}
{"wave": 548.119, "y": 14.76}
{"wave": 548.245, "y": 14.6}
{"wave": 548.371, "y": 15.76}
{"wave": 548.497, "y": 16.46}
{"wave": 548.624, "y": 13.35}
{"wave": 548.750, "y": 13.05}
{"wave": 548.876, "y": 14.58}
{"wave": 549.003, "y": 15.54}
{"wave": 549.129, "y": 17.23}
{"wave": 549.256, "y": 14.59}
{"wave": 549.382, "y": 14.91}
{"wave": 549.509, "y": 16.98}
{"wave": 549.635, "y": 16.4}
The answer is 0.35 nm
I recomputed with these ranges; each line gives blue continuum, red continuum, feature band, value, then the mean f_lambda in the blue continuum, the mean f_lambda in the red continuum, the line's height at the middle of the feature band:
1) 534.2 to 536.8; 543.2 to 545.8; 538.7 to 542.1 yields -0.232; 13.8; 14.1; 14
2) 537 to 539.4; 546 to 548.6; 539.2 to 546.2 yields 0.153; 15.5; 14.5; 15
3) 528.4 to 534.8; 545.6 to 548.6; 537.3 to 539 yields -0.281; 13.3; 14.4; 13.8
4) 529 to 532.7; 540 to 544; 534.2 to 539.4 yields -0.043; 13.6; 15.2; 14.5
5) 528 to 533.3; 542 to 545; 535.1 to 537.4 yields -0.016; 13.4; 15.2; 14.2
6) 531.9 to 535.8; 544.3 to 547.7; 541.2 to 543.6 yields -0.318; 13.1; 13.9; 13.6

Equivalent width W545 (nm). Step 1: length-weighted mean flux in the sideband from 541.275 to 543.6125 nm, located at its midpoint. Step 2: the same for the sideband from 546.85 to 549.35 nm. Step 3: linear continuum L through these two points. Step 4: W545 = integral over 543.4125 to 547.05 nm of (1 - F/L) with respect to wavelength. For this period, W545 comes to 0.14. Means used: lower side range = 15.4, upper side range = 14.5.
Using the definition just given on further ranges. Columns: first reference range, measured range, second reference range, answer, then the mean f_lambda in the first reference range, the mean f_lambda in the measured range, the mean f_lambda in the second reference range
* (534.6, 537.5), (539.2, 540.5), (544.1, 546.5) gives -0.11 nm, 13.9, 15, 13.8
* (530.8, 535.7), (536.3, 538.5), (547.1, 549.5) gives -0.23 nm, 13.4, 15.2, 14.6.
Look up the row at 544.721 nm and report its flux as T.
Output 10.83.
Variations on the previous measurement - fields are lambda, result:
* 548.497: 16.46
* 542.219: 16.24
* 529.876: 10.07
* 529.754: 8.457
